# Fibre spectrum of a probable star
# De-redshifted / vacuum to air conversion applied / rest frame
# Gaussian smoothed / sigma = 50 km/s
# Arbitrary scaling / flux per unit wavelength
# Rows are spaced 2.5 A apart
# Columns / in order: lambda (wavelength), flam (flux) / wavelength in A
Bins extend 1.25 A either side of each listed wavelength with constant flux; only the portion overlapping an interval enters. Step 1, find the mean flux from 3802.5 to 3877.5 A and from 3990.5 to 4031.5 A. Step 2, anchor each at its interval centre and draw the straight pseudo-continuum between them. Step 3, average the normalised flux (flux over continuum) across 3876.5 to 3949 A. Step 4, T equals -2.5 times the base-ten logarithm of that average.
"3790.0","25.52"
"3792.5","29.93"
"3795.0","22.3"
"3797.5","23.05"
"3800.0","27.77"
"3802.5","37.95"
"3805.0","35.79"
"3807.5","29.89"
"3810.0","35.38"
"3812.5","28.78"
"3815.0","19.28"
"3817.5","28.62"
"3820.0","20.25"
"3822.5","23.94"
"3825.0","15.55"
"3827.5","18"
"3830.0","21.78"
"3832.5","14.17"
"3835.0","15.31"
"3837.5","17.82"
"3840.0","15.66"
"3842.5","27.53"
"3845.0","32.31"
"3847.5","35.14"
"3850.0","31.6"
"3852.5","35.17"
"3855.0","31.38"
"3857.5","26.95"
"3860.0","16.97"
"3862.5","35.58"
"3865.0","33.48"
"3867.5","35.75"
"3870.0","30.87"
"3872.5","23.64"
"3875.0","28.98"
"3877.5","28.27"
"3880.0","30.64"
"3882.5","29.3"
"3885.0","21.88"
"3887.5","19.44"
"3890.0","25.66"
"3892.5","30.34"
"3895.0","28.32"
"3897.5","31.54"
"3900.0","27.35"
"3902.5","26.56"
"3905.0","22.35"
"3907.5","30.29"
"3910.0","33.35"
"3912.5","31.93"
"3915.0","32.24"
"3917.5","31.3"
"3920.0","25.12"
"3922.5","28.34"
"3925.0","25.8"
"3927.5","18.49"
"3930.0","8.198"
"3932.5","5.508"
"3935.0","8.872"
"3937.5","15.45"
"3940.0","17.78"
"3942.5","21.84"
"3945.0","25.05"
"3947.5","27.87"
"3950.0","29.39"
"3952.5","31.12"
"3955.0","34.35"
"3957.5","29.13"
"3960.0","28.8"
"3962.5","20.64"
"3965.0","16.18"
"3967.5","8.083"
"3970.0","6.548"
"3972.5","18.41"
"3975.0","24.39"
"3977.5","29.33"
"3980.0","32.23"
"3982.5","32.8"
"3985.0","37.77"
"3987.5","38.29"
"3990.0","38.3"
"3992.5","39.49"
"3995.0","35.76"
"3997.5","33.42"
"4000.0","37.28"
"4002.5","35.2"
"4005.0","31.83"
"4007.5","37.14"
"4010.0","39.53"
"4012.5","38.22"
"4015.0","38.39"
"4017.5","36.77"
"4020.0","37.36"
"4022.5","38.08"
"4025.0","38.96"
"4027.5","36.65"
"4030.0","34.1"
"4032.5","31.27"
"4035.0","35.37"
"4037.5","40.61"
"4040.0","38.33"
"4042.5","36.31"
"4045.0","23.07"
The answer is 0.25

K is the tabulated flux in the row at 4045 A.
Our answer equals 23.07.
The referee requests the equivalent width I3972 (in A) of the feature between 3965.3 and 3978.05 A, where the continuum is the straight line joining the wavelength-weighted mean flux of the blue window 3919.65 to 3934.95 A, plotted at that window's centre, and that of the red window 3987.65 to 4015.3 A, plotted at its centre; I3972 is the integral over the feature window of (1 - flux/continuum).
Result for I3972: 5.5 A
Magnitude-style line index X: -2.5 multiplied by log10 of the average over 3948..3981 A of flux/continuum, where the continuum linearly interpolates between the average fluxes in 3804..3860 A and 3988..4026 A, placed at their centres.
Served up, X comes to 0.39 mag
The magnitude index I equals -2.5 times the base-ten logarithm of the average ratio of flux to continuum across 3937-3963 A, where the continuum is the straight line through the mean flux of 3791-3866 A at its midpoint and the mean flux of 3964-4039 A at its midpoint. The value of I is 0.18 mag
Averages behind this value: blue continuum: 26.2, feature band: 26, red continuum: 32.7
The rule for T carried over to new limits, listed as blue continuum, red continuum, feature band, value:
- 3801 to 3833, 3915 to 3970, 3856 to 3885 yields -0.202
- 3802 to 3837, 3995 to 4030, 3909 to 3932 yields 0.205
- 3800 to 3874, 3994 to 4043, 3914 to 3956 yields 0.378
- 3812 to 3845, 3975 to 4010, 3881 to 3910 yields -0.014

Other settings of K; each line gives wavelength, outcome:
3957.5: 29.13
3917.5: 31.3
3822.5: 23.94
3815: 19.28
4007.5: 37.14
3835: 15.31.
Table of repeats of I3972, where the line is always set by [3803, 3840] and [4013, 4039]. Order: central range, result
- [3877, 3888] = 0.4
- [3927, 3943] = 9.2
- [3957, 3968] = 4.0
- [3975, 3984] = 0.8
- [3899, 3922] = 0.2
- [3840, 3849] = -1.7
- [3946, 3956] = 0.4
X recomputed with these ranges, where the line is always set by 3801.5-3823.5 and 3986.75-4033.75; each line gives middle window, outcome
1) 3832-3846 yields 0.41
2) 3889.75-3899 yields 0.10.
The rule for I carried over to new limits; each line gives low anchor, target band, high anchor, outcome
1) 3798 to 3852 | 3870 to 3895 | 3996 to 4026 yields 0.09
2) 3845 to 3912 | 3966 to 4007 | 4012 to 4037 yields 0.16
